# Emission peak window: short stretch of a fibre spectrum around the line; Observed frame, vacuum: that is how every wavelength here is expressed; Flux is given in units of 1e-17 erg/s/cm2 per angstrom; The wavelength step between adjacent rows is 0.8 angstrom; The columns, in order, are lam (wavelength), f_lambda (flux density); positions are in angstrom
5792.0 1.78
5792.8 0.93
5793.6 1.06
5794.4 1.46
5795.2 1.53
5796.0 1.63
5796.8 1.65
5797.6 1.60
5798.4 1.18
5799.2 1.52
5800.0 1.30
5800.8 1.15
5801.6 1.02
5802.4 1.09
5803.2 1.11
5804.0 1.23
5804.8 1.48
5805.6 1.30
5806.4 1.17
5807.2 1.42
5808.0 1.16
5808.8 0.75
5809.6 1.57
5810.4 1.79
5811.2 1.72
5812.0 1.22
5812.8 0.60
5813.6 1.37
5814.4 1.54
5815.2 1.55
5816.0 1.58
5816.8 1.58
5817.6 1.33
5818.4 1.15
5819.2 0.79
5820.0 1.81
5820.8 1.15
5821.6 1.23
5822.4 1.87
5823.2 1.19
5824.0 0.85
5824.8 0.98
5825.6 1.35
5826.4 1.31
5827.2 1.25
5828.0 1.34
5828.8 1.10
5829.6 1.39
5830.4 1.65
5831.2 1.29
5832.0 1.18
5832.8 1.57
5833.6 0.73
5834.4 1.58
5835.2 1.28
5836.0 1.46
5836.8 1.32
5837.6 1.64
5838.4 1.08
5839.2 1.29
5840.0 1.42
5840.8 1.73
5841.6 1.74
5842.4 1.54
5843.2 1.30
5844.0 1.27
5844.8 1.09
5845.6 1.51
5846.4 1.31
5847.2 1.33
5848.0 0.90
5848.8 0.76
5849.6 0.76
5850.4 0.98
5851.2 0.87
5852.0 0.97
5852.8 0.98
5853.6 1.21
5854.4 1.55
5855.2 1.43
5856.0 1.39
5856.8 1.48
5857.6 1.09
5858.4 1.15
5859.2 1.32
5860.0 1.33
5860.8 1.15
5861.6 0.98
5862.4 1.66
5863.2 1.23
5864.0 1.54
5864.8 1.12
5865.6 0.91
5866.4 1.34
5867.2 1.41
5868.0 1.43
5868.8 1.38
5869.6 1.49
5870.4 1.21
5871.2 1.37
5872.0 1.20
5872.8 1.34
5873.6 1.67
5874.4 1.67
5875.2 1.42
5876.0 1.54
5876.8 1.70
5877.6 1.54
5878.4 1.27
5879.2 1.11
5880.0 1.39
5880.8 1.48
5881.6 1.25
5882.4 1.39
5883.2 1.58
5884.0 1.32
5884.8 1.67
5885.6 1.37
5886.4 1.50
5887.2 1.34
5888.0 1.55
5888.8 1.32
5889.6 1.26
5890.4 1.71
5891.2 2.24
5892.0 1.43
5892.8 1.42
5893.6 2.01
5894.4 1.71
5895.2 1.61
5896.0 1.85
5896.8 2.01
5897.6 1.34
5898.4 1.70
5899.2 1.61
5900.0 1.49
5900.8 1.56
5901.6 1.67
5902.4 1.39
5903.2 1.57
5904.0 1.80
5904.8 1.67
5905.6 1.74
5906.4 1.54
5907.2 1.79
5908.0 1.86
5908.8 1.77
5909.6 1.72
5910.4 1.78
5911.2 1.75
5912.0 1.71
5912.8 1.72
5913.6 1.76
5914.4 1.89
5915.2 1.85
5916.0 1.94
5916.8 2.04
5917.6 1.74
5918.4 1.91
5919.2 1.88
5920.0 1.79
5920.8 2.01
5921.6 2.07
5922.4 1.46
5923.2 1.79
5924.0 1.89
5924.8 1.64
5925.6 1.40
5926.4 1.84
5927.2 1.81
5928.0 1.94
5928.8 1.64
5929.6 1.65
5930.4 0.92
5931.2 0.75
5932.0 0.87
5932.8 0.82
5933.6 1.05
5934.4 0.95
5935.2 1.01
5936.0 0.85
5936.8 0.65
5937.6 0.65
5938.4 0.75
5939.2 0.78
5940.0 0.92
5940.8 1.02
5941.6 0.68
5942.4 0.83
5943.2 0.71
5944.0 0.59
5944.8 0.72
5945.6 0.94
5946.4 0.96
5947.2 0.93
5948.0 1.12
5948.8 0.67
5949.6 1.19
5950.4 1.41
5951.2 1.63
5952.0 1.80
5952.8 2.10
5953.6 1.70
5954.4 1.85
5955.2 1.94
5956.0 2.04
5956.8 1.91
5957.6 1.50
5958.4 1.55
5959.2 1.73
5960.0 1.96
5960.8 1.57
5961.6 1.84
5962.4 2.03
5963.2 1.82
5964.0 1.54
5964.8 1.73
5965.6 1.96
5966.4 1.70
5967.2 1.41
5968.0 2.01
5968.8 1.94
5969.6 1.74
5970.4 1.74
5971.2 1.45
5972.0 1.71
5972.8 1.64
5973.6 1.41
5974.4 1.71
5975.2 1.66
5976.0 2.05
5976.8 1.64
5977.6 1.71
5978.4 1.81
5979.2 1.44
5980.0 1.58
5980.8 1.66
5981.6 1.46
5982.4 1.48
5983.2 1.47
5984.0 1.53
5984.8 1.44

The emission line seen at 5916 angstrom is C IV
